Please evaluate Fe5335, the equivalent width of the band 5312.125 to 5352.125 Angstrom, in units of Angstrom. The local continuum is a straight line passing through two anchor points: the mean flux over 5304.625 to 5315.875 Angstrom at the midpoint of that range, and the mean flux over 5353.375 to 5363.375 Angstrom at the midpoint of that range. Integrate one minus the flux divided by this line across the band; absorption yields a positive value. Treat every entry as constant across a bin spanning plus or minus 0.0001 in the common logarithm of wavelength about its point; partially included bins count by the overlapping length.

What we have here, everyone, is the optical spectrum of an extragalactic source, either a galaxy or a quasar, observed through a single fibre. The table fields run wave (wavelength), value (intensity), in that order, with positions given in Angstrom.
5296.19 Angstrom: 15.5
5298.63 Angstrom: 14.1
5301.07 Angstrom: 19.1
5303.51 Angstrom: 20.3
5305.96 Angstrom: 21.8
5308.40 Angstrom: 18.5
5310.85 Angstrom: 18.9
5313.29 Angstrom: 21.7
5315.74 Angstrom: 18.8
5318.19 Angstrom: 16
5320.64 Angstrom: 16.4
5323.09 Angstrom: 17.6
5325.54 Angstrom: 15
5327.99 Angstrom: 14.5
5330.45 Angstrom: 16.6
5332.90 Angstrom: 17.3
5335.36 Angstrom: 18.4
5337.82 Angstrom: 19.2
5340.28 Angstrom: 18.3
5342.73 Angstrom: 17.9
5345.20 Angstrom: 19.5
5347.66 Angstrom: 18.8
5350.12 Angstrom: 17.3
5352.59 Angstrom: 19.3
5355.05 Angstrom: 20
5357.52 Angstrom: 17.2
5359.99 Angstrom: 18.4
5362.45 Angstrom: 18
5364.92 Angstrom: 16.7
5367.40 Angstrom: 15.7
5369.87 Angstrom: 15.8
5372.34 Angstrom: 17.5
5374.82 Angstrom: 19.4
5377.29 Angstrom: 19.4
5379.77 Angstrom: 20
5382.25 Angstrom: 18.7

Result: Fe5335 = 3.3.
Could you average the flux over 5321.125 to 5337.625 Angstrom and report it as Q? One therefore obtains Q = 16.7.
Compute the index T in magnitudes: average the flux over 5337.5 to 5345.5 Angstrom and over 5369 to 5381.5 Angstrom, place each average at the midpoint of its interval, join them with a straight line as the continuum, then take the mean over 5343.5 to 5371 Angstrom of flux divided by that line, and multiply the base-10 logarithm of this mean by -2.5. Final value 0.04 mag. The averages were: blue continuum 18.6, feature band 17.9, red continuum 18.5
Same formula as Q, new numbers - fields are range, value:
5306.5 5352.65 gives 17.9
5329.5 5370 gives 18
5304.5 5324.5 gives 18.7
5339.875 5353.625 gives 18.5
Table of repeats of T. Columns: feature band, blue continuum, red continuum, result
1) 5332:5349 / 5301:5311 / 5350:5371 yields -0.004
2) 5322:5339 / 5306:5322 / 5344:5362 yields 0.104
